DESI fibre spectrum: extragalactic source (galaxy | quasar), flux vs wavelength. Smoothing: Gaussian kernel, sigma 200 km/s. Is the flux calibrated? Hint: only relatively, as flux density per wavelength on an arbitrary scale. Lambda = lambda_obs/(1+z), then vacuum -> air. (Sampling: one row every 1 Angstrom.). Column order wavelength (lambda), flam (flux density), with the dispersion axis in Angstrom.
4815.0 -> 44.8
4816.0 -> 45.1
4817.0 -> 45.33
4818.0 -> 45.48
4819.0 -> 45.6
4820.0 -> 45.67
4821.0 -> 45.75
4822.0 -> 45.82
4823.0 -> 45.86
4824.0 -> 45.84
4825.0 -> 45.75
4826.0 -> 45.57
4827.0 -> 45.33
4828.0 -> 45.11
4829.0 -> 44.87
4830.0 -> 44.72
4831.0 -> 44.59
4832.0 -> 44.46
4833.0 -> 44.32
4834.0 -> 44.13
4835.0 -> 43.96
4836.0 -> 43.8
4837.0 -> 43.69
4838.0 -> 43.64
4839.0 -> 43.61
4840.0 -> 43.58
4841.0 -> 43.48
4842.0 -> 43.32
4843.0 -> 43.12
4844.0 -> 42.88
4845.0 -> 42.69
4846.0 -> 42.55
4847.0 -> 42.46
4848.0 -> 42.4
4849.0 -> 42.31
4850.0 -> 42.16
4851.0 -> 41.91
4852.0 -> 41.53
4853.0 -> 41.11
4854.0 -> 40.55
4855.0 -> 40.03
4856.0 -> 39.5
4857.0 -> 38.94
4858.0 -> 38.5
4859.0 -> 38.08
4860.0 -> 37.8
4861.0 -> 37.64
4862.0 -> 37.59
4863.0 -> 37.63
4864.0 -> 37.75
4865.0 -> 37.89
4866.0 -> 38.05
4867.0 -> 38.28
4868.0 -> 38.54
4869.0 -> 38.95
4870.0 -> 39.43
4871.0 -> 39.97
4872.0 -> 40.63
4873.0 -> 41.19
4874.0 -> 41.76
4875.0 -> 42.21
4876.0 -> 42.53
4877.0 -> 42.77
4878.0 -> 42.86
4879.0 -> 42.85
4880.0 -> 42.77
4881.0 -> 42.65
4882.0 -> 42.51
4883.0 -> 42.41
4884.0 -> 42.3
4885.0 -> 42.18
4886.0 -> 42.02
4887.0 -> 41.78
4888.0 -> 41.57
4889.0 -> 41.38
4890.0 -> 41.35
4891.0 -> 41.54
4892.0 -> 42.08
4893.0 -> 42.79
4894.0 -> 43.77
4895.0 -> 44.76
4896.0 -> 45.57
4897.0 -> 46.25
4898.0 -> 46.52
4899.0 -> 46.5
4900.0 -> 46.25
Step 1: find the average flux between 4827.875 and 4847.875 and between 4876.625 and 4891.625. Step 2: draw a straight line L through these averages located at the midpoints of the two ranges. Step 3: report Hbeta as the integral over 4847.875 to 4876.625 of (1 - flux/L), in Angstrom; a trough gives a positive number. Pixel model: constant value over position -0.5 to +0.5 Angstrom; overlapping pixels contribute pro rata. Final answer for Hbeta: 2.08 Angstrom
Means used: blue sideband 43.7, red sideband 42.2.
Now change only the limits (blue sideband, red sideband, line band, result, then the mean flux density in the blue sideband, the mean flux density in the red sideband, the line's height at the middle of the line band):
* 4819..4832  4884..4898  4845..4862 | 1.5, 45.4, 43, 44.3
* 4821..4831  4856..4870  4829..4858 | -0.5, 45.4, 38.2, 42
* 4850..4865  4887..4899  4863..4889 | 0.3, 39.2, 43.5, 41.4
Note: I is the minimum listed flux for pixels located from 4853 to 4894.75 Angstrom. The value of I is 37.59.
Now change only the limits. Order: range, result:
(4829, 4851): 41.91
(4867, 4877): 38.28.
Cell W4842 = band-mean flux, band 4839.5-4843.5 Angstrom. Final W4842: 43.4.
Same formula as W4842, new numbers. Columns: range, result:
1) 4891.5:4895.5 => 43.3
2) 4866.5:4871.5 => 39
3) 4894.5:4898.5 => 45.8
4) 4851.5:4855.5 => 40.8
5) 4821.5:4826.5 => 45.8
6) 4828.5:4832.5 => 44.7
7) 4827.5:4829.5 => 45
